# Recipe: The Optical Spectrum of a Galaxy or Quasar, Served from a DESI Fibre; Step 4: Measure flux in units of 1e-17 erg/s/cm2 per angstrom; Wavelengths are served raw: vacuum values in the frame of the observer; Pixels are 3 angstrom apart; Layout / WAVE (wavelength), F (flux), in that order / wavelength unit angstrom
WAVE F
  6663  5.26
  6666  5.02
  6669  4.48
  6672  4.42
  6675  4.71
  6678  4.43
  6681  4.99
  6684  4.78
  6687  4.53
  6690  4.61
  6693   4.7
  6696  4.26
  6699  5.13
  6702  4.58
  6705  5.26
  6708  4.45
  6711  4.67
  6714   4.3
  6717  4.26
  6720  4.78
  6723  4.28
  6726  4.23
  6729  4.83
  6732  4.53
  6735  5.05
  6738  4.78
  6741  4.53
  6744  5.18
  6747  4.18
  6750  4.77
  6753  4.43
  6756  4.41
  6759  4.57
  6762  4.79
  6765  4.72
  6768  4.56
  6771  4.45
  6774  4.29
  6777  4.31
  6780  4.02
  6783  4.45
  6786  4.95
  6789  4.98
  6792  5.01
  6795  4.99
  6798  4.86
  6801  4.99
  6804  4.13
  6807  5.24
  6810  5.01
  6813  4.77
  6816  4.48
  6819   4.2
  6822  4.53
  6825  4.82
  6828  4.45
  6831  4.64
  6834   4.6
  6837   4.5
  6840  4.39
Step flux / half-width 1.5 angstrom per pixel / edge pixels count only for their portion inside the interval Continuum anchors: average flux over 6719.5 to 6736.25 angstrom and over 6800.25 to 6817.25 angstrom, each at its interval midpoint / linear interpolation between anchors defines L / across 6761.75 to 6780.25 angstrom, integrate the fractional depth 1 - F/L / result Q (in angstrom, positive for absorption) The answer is 0.9 angstrom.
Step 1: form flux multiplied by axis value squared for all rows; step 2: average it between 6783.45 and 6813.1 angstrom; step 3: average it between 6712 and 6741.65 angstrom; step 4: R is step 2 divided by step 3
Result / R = 1.1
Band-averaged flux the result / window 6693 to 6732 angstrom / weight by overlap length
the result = 4.59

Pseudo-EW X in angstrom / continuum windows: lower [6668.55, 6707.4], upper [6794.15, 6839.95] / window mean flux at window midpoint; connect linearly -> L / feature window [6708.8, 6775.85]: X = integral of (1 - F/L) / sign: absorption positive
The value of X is 1.5 angstrom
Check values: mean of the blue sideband 4.68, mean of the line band 4.57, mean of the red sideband 4.67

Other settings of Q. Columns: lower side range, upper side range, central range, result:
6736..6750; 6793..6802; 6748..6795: 2.3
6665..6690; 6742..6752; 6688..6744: 0.4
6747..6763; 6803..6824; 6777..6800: -0.6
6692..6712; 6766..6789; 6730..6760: -0.4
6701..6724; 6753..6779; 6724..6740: -0.4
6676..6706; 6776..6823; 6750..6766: 0.3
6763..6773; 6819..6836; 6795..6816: -1.1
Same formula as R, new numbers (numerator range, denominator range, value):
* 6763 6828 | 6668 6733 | 1.04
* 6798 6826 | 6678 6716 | 1.04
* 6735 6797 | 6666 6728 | 1.03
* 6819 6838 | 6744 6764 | 1.02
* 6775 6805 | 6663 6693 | 1.03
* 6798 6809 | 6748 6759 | 1.08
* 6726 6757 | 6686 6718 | 1.02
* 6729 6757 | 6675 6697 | 1.03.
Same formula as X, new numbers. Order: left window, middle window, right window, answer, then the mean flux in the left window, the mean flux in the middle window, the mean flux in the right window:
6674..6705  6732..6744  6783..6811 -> -0.1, 4.7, 4.8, 4.88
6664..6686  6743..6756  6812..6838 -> 0.1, 4.7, 4.59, 4.55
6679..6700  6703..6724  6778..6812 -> 0.6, 4.7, 4.58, 4.78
